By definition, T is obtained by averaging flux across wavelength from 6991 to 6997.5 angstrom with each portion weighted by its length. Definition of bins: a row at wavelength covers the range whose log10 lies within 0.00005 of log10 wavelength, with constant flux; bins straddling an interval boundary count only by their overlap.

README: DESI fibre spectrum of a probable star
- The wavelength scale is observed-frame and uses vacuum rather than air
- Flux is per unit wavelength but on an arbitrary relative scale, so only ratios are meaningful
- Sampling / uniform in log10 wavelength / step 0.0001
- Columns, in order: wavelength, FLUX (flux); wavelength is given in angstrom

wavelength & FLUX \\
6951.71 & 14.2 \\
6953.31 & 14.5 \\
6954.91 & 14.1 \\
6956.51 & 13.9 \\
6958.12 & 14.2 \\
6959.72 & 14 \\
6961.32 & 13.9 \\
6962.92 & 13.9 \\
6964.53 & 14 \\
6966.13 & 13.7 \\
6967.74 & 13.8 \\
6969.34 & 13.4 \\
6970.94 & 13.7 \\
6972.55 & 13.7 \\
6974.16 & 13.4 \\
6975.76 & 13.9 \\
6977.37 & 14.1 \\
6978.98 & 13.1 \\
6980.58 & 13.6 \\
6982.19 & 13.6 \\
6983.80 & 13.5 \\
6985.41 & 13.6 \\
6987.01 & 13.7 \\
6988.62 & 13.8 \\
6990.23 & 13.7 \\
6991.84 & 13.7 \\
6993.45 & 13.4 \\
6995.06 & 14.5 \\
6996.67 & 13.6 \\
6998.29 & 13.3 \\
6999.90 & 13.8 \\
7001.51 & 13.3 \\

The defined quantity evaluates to 13.8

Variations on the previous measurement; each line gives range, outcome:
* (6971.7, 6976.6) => 13.7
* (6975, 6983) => 13.7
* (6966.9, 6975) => 13.6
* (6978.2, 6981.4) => 13.4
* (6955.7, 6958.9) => 14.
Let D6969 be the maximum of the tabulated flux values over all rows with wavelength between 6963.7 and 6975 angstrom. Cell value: 14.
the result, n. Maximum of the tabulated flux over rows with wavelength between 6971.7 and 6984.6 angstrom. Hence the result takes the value 14.1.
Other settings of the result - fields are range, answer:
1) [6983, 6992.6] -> 13.8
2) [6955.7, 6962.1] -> 14.2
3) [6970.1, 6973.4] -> 13.7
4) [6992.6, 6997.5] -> 14.5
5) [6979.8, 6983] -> 13.6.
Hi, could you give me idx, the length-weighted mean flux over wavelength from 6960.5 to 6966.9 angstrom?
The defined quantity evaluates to 13.9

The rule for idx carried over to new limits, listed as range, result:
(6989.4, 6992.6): 13.7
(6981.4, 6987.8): 13.6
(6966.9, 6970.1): 13.6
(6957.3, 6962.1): 14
